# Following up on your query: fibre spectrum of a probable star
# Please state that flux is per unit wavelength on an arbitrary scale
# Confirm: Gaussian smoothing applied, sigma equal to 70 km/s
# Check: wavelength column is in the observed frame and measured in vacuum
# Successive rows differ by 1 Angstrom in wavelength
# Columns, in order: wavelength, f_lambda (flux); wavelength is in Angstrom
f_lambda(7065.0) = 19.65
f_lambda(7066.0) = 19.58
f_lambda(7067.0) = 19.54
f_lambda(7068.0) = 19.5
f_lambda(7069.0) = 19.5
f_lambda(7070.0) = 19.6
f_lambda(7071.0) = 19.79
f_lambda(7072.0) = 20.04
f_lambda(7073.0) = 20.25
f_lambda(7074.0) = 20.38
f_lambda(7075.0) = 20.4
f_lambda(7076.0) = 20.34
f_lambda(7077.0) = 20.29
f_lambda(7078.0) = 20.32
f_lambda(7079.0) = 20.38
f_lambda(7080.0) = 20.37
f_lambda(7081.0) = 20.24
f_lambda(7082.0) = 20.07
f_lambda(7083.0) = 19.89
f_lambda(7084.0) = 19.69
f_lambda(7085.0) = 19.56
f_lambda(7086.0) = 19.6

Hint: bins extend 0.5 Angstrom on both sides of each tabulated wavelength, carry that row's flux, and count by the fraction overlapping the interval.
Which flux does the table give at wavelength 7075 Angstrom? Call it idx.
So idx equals 20.4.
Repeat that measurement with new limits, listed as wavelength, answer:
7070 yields 19.6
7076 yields 20.34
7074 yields 20.38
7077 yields 20.29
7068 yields 19.5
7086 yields 19.6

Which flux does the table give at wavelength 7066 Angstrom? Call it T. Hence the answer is 19.58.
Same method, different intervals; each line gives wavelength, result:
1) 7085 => 19.56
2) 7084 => 19.69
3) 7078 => 20.32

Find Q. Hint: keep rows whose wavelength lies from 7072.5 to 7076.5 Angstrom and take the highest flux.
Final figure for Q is 20.4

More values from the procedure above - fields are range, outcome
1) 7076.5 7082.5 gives 20.38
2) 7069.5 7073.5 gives 20.25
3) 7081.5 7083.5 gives 20.07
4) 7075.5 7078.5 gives 20.34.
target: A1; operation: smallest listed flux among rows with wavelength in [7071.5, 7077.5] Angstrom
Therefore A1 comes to 20.04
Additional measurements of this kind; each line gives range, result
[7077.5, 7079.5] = 20.32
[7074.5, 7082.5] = 20.07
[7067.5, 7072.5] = 19.5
